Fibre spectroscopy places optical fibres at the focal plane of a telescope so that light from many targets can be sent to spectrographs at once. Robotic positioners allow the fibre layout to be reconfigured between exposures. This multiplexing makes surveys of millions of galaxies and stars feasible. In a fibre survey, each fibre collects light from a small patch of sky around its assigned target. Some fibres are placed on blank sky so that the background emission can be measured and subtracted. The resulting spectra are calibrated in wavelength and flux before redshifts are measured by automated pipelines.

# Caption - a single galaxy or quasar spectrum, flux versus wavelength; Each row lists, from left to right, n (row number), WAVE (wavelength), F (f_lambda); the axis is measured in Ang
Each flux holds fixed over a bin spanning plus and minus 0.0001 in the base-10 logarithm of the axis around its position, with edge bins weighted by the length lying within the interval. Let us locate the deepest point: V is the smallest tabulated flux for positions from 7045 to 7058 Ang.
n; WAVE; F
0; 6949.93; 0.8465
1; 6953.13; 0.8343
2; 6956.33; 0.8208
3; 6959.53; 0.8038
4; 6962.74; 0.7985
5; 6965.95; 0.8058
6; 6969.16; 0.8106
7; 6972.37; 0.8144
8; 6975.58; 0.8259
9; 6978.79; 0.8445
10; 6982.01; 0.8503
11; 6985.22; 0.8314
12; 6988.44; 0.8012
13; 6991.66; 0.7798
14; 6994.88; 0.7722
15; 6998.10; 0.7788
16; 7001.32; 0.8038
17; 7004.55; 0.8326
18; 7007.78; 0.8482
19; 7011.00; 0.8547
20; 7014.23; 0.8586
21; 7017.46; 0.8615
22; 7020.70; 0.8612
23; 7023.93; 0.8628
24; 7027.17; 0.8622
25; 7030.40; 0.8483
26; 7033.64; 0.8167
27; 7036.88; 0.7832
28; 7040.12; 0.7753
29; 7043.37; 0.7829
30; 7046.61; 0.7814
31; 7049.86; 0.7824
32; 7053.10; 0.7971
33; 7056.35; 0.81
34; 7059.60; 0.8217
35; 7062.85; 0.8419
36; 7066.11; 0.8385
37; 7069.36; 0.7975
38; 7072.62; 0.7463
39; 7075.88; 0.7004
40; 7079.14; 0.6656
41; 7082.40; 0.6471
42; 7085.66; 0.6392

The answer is 0.7814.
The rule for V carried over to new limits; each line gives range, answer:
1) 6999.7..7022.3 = 0.8038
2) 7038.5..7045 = 0.7753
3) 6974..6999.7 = 0.7722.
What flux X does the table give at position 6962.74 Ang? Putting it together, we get 0.7985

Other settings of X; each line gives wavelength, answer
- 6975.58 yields 0.8259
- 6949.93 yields 0.8465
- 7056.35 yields 0.81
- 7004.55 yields 0.8326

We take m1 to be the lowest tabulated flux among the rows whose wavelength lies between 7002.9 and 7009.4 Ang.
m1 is 0.8326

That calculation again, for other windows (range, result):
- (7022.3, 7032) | 0.8483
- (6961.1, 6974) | 0.7985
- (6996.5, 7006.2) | 0.7788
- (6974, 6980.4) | 0.8259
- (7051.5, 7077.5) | 0.7004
